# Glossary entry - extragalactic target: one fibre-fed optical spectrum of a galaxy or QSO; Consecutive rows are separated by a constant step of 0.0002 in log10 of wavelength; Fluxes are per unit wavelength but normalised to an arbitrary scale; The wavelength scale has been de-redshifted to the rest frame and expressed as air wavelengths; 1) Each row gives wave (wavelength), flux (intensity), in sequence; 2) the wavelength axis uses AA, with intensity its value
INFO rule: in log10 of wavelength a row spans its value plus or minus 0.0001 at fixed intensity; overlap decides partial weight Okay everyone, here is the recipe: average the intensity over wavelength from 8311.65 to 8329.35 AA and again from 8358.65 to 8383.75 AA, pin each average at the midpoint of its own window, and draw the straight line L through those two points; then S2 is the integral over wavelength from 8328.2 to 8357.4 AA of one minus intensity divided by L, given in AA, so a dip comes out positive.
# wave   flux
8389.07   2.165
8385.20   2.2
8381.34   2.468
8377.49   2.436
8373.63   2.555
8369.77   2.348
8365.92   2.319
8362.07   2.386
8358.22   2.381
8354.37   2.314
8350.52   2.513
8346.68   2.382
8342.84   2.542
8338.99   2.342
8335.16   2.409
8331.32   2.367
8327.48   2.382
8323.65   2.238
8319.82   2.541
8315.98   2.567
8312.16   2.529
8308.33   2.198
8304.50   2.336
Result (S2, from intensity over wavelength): 0.3 AA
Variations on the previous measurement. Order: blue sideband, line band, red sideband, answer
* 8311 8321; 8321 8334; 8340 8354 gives 0.86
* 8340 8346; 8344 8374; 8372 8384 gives 0.94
